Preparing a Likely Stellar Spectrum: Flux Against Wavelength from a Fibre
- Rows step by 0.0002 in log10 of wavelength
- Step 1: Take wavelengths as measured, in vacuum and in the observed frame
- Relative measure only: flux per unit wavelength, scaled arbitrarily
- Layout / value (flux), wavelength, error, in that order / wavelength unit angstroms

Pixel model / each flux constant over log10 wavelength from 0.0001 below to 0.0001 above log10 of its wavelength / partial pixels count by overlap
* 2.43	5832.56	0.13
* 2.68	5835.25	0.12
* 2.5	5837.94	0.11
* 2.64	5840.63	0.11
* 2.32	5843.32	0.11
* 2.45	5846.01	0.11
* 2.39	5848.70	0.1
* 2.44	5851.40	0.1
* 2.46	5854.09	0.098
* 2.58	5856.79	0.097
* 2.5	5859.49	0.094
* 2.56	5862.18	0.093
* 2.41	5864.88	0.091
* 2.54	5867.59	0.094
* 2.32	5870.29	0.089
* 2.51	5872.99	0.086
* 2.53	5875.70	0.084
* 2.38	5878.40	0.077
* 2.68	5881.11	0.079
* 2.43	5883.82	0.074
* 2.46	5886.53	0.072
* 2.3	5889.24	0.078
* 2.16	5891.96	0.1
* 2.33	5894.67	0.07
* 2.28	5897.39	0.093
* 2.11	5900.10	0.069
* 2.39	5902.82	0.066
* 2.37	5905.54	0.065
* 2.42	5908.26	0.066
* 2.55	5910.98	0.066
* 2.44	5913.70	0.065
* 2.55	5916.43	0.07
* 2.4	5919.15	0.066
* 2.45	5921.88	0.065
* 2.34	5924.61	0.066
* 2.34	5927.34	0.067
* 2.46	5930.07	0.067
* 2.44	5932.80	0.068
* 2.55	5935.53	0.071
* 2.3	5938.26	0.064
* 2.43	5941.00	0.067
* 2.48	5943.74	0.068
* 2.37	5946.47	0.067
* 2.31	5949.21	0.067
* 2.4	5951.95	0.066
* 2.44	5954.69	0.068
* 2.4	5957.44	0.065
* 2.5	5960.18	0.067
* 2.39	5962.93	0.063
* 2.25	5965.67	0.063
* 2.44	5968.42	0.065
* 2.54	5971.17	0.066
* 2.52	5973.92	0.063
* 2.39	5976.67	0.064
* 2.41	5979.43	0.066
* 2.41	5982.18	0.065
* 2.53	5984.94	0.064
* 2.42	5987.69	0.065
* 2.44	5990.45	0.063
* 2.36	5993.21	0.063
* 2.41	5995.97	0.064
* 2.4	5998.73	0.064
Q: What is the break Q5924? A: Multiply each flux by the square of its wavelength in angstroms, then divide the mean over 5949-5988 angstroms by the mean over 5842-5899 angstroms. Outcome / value 1.0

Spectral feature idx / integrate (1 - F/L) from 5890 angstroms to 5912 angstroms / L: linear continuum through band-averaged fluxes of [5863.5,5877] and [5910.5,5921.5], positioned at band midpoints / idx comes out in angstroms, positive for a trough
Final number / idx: 1.3 angstroms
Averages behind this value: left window 2.46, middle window 2.32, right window 2.48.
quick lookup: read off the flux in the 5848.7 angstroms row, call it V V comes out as 2.39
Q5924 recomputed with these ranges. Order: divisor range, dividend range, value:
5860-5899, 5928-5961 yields 1.02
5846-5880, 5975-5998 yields 1.02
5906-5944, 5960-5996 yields 1.01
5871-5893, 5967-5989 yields 1.04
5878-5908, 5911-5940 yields 1.04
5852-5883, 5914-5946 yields 0.99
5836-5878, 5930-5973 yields 1.01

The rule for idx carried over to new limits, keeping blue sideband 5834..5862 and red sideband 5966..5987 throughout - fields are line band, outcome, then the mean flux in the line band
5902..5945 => 0.7 angstroms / 2.43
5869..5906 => 1.6 angstroms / 2.38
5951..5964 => 0.2 angstroms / 2.43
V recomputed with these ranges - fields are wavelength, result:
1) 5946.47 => 2.37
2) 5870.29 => 2.32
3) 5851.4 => 2.44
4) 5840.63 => 2.64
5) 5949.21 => 2.31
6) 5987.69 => 2.42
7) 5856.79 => 2.58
